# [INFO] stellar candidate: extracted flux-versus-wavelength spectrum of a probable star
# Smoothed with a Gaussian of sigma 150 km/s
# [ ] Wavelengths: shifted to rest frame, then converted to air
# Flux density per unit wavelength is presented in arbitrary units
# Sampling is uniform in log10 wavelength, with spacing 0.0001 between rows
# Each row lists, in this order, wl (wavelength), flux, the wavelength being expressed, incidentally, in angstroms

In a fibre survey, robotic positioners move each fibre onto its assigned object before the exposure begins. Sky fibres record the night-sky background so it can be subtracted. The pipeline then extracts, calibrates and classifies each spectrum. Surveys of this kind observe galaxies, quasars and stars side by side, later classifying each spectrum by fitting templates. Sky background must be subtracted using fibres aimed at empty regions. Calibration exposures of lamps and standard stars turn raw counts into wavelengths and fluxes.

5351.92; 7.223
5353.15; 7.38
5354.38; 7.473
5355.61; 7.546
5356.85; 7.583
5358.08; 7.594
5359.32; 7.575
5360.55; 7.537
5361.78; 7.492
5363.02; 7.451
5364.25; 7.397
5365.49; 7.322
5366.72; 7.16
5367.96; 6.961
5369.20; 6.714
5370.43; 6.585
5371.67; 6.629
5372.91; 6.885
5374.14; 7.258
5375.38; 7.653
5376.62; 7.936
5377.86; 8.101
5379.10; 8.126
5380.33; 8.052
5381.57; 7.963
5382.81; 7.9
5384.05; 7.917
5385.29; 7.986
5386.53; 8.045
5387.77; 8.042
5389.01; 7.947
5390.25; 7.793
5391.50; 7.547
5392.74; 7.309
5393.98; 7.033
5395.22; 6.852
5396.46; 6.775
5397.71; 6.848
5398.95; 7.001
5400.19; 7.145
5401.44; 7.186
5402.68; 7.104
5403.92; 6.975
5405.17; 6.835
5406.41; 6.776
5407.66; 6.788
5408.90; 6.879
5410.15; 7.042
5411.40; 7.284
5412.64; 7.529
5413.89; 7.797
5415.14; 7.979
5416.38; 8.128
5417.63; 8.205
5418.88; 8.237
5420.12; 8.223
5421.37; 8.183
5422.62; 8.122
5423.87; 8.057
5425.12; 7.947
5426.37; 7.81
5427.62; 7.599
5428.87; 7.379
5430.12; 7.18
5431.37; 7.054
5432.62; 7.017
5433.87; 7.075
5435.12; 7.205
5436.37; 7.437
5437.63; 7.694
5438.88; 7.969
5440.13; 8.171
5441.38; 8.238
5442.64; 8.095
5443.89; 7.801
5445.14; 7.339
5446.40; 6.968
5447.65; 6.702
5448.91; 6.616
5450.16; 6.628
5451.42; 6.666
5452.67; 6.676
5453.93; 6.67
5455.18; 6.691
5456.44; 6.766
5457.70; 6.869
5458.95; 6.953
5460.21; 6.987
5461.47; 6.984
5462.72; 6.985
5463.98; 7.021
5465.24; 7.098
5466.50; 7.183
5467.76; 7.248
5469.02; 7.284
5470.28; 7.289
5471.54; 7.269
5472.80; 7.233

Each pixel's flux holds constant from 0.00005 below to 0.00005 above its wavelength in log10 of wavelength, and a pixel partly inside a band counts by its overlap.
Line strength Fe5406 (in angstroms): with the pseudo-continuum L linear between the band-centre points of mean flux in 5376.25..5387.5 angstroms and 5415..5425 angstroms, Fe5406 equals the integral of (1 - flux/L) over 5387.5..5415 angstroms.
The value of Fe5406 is 3.0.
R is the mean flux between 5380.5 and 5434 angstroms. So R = 7.51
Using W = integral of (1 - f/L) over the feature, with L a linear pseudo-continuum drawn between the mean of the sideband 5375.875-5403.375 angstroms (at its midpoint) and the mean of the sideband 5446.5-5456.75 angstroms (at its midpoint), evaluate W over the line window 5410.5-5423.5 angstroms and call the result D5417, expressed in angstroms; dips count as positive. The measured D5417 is -1.4 angstroms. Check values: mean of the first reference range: 7.57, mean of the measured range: 7.95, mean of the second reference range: 6.69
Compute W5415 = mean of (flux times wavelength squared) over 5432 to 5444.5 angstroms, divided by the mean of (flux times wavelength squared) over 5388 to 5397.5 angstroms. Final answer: 1.1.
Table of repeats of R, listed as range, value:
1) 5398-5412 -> 7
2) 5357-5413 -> 7.36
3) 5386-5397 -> 7.48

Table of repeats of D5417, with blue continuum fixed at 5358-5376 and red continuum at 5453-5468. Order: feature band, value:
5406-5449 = -3.3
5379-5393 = -1.5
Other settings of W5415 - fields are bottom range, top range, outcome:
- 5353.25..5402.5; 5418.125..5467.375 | 1.01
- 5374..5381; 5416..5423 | 1.05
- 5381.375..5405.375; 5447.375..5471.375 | 0.96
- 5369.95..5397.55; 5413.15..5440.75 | 1.04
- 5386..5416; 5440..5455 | 1.00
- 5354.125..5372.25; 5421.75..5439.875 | 1.07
